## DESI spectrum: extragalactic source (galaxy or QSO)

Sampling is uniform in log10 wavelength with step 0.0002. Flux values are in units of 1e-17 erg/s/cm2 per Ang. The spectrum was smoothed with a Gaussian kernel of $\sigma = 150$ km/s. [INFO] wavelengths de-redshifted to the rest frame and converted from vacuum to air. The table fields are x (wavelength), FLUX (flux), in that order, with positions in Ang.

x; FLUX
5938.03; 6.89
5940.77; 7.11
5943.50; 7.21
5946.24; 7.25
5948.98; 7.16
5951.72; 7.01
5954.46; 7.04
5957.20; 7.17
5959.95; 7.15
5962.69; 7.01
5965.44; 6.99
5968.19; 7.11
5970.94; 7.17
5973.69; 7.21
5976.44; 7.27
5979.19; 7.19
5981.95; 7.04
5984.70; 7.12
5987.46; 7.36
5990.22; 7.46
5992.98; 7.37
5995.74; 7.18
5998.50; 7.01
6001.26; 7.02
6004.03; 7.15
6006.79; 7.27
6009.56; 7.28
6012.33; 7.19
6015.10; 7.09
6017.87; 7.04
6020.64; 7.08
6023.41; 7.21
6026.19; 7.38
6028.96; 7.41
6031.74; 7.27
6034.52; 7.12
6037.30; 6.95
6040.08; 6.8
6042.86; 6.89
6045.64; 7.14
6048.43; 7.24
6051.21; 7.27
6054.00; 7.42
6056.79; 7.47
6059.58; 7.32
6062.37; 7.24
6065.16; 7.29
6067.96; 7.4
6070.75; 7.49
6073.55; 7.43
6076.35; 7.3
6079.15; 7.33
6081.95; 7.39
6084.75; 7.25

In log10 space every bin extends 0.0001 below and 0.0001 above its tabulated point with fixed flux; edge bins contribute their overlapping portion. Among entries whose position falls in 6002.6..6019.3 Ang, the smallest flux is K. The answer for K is 7.04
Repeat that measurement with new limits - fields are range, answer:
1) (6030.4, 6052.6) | 6.8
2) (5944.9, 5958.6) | 7.01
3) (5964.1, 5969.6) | 6.99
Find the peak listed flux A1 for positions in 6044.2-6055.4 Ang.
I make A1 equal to 7.42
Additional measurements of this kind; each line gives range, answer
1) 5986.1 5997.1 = 7.46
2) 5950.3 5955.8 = 7.04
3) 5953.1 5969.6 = 7.17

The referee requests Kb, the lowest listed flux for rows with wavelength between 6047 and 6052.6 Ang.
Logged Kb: 7.24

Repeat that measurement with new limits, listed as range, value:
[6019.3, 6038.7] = 6.95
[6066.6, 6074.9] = 7.4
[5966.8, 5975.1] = 7.11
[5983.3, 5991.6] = 7.12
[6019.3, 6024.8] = 7.08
